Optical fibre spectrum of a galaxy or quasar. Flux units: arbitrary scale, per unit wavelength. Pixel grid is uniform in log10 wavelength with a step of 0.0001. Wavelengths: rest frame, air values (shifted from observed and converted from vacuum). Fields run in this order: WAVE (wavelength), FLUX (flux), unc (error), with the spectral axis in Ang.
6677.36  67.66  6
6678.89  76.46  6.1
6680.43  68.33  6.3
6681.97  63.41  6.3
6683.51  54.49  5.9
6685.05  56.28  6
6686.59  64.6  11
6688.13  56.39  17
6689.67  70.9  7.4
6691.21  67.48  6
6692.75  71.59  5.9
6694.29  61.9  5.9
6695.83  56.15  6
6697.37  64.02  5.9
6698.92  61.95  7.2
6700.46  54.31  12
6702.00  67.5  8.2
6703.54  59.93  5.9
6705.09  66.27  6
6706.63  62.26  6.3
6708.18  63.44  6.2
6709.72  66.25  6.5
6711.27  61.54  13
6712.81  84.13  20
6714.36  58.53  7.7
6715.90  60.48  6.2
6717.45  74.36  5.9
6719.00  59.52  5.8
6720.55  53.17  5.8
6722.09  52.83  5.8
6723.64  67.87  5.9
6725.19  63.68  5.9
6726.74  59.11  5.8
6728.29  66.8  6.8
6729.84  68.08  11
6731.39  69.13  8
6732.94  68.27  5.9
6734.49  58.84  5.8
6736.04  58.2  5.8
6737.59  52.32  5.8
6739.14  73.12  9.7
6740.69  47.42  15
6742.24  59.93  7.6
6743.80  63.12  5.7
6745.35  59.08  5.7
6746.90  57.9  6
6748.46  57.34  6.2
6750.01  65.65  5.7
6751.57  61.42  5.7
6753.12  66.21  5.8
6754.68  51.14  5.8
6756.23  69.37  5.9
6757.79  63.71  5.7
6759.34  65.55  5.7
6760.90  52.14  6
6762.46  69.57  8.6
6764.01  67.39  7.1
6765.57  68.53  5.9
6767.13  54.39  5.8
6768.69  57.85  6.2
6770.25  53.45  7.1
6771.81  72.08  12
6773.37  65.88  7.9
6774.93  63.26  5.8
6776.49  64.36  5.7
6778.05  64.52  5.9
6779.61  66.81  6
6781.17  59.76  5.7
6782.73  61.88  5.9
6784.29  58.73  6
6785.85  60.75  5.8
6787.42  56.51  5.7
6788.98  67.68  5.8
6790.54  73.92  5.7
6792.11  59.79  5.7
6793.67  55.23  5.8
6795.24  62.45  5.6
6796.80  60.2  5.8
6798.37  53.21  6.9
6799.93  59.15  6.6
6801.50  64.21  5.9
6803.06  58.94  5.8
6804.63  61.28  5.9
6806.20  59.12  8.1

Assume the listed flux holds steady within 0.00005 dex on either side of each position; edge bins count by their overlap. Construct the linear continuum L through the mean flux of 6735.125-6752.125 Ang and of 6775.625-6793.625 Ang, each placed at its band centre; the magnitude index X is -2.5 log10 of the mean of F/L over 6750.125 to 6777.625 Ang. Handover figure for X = -0.03 mag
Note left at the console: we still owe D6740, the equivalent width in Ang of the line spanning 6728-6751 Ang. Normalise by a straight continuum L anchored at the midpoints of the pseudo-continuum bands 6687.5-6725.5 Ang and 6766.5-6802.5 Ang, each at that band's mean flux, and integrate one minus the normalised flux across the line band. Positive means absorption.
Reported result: 0.4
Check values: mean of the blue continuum 63.5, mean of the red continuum 61.6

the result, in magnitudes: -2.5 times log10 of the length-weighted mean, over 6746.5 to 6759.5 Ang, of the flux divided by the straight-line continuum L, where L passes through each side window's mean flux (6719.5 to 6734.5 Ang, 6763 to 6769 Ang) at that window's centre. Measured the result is 0.01 mag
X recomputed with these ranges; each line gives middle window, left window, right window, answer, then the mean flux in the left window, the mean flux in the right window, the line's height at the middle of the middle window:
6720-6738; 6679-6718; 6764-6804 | 0.024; 64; 61.8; 63.2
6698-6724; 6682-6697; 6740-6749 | -0.047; 62.3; 57.5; 60.4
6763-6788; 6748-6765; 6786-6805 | -0.007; 62.9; 61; 62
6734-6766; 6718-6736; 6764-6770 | 0.001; 62.4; 60.5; 61.3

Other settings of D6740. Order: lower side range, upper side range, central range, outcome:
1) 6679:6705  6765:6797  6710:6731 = -0.4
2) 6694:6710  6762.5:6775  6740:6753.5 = 0.7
